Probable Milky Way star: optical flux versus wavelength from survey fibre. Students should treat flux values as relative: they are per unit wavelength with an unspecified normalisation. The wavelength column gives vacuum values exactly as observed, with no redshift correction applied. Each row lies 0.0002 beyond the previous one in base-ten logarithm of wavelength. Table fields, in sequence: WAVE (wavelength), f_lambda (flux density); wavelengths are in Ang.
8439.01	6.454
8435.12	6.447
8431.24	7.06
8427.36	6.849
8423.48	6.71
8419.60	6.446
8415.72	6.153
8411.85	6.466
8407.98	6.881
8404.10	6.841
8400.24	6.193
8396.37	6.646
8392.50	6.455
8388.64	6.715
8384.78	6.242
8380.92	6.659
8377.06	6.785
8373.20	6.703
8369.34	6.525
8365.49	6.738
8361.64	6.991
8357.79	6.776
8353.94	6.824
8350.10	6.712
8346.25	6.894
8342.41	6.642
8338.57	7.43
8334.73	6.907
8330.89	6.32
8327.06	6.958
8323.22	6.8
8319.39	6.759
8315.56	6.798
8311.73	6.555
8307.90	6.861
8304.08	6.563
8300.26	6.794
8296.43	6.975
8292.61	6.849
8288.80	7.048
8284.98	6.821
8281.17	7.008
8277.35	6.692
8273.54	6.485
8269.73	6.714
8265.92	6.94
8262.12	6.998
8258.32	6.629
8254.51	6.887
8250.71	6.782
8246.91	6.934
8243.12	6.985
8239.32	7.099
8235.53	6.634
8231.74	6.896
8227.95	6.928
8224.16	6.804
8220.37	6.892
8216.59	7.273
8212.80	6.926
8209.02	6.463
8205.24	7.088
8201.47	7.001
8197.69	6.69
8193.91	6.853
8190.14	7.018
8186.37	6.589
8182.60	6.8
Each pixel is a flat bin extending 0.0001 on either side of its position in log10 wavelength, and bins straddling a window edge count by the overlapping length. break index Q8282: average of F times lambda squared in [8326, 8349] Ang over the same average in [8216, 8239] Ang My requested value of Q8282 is 1.02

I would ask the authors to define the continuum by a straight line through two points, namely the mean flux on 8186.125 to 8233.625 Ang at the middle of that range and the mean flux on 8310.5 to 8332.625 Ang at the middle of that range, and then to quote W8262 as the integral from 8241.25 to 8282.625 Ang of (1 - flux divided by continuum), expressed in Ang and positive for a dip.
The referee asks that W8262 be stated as -0.1 Ang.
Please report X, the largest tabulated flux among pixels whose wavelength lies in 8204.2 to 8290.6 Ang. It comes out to 7.273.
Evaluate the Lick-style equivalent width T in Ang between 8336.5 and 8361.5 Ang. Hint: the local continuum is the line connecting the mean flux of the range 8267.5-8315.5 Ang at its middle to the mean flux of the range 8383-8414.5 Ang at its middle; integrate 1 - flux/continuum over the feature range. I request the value -0.9 Ang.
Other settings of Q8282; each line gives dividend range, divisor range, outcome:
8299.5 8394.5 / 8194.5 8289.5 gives 1.01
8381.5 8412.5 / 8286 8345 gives 0.98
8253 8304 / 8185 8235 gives 1.01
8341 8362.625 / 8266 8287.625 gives 1.02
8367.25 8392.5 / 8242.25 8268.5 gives 0.99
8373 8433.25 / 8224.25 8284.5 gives 1.00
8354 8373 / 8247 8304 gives 1.01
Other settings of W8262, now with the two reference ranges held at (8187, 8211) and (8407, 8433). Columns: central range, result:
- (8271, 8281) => 0.1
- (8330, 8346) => -0.4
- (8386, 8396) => 0.1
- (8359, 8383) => -0.2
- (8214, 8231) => -0.4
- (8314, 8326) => -0.1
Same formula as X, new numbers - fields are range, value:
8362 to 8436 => 7.06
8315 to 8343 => 7.43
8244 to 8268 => 6.998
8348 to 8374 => 6.991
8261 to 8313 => 7.048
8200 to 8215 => 7.088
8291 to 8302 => 6.975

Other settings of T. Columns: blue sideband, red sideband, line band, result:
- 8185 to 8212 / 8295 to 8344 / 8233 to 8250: -0.2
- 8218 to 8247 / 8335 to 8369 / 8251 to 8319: 0.8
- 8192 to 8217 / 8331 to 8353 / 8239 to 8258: -0.1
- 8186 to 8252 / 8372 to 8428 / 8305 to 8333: 0.0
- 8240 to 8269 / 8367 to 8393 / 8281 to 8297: -0.3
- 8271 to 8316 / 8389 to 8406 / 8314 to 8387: -1.1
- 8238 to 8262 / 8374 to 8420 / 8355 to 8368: -0.4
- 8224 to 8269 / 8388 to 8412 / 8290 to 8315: 0.0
